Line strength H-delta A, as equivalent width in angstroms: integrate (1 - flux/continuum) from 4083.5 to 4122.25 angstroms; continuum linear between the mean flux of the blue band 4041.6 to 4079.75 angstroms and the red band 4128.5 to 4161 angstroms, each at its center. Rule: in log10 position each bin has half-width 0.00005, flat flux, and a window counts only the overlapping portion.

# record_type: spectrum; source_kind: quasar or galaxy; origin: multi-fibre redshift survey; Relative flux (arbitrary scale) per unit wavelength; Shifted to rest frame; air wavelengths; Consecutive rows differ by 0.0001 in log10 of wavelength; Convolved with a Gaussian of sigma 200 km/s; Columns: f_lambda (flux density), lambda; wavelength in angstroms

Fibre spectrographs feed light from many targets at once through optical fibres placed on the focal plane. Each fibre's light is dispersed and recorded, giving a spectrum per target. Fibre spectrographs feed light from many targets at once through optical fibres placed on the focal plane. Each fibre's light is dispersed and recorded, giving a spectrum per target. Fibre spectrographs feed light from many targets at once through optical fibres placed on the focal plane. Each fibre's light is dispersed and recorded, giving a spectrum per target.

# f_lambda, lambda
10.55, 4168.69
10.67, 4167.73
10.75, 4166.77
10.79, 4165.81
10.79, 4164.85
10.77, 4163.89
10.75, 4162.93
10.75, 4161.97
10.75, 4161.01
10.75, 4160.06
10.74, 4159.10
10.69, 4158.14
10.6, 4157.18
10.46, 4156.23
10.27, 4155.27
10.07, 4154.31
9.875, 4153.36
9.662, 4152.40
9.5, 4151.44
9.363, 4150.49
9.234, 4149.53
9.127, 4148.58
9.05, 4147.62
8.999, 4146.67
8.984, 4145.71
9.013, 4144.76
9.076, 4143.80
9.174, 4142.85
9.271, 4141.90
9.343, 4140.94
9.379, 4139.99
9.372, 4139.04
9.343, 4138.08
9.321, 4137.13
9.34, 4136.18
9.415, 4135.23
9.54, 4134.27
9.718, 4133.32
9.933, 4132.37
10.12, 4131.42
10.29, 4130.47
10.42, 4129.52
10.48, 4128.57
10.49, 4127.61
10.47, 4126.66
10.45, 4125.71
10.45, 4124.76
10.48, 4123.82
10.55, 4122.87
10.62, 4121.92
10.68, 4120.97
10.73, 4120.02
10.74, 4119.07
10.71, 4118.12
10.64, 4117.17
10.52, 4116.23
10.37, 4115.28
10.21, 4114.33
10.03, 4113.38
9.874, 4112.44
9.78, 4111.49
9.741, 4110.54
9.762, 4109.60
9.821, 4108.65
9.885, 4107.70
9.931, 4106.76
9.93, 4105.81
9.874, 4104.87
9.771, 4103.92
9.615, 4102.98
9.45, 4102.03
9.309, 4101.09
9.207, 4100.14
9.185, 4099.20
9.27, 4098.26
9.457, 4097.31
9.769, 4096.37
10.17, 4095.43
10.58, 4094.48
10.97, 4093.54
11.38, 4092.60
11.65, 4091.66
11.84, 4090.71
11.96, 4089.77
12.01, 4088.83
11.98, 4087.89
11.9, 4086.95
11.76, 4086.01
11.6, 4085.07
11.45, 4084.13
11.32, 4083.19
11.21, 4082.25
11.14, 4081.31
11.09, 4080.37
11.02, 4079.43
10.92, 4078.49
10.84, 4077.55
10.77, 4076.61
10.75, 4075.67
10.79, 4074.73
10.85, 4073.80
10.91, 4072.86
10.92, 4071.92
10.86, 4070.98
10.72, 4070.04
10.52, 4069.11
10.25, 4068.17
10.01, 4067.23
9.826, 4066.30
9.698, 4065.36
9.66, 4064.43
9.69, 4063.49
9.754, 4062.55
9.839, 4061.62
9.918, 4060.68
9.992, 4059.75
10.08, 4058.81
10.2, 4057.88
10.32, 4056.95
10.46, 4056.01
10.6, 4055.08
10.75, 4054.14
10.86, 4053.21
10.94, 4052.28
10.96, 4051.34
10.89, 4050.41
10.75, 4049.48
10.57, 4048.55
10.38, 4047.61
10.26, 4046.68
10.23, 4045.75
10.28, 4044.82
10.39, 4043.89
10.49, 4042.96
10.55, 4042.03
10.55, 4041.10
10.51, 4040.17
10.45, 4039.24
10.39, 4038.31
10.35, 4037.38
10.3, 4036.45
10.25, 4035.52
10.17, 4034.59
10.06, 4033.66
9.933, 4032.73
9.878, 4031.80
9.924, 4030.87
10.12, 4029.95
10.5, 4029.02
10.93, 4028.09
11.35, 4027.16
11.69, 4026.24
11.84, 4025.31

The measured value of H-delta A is -1.4 angstroms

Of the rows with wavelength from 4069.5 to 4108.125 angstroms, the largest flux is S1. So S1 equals 12.01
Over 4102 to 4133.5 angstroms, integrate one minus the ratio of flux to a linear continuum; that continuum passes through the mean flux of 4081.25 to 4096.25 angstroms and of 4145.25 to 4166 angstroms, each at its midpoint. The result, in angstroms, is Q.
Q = 1.8 angstroms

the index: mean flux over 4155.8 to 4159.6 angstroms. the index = 10.6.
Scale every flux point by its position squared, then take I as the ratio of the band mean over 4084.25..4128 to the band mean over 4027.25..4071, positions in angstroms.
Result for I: 1.04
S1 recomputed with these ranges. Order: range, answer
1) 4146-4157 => 10.46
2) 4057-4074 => 10.92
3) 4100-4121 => 10.74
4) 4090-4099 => 11.84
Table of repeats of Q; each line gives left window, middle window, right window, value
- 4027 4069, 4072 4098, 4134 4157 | -2.9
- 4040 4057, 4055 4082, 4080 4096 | 1.4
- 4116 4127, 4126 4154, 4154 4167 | 2.8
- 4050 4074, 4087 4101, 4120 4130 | -0.3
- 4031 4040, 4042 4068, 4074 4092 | 0.9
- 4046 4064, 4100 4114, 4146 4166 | 0.7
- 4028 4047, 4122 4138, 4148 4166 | 0.3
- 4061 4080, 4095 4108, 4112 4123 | 1.0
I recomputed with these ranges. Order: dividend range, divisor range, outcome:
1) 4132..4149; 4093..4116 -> 0.96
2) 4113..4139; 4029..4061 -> 1.02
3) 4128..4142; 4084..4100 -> 0.90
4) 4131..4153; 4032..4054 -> 0.94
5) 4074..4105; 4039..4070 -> 1.06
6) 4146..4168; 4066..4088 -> 0.96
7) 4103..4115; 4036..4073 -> 0.98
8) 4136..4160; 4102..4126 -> 0.96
